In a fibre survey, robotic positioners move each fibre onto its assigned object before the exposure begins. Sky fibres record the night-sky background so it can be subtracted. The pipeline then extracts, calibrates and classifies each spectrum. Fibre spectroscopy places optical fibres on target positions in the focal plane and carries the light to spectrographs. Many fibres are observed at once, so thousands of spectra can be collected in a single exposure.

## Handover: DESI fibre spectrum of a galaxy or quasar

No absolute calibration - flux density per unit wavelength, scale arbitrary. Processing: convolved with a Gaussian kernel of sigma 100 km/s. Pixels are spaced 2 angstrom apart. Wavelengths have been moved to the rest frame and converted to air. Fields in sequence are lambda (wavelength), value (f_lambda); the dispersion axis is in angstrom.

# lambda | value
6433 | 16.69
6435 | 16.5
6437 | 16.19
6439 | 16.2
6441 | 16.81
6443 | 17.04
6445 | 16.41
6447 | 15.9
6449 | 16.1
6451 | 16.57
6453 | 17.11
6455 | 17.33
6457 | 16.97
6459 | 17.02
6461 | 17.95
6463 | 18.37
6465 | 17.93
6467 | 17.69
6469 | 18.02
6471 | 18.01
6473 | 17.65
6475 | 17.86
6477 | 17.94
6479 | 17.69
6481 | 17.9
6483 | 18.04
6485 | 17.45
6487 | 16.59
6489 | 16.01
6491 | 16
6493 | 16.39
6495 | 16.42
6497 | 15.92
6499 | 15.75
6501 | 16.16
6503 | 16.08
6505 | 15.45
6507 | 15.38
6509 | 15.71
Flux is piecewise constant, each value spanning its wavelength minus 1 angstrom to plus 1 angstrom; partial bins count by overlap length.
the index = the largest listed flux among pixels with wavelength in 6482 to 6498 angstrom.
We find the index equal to 18.04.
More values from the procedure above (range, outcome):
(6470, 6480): 18.01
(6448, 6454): 17.11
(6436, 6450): 17.04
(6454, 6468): 18.37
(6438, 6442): 16.81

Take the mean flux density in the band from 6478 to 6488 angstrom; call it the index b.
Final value 17.5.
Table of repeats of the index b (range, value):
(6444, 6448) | 16.2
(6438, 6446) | 16.6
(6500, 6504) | 16.1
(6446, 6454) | 16.4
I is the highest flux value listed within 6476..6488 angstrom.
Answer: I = 18.04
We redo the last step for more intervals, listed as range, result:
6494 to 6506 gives 16.42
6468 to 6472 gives 18.02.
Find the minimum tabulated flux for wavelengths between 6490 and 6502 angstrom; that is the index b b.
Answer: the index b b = 15.75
